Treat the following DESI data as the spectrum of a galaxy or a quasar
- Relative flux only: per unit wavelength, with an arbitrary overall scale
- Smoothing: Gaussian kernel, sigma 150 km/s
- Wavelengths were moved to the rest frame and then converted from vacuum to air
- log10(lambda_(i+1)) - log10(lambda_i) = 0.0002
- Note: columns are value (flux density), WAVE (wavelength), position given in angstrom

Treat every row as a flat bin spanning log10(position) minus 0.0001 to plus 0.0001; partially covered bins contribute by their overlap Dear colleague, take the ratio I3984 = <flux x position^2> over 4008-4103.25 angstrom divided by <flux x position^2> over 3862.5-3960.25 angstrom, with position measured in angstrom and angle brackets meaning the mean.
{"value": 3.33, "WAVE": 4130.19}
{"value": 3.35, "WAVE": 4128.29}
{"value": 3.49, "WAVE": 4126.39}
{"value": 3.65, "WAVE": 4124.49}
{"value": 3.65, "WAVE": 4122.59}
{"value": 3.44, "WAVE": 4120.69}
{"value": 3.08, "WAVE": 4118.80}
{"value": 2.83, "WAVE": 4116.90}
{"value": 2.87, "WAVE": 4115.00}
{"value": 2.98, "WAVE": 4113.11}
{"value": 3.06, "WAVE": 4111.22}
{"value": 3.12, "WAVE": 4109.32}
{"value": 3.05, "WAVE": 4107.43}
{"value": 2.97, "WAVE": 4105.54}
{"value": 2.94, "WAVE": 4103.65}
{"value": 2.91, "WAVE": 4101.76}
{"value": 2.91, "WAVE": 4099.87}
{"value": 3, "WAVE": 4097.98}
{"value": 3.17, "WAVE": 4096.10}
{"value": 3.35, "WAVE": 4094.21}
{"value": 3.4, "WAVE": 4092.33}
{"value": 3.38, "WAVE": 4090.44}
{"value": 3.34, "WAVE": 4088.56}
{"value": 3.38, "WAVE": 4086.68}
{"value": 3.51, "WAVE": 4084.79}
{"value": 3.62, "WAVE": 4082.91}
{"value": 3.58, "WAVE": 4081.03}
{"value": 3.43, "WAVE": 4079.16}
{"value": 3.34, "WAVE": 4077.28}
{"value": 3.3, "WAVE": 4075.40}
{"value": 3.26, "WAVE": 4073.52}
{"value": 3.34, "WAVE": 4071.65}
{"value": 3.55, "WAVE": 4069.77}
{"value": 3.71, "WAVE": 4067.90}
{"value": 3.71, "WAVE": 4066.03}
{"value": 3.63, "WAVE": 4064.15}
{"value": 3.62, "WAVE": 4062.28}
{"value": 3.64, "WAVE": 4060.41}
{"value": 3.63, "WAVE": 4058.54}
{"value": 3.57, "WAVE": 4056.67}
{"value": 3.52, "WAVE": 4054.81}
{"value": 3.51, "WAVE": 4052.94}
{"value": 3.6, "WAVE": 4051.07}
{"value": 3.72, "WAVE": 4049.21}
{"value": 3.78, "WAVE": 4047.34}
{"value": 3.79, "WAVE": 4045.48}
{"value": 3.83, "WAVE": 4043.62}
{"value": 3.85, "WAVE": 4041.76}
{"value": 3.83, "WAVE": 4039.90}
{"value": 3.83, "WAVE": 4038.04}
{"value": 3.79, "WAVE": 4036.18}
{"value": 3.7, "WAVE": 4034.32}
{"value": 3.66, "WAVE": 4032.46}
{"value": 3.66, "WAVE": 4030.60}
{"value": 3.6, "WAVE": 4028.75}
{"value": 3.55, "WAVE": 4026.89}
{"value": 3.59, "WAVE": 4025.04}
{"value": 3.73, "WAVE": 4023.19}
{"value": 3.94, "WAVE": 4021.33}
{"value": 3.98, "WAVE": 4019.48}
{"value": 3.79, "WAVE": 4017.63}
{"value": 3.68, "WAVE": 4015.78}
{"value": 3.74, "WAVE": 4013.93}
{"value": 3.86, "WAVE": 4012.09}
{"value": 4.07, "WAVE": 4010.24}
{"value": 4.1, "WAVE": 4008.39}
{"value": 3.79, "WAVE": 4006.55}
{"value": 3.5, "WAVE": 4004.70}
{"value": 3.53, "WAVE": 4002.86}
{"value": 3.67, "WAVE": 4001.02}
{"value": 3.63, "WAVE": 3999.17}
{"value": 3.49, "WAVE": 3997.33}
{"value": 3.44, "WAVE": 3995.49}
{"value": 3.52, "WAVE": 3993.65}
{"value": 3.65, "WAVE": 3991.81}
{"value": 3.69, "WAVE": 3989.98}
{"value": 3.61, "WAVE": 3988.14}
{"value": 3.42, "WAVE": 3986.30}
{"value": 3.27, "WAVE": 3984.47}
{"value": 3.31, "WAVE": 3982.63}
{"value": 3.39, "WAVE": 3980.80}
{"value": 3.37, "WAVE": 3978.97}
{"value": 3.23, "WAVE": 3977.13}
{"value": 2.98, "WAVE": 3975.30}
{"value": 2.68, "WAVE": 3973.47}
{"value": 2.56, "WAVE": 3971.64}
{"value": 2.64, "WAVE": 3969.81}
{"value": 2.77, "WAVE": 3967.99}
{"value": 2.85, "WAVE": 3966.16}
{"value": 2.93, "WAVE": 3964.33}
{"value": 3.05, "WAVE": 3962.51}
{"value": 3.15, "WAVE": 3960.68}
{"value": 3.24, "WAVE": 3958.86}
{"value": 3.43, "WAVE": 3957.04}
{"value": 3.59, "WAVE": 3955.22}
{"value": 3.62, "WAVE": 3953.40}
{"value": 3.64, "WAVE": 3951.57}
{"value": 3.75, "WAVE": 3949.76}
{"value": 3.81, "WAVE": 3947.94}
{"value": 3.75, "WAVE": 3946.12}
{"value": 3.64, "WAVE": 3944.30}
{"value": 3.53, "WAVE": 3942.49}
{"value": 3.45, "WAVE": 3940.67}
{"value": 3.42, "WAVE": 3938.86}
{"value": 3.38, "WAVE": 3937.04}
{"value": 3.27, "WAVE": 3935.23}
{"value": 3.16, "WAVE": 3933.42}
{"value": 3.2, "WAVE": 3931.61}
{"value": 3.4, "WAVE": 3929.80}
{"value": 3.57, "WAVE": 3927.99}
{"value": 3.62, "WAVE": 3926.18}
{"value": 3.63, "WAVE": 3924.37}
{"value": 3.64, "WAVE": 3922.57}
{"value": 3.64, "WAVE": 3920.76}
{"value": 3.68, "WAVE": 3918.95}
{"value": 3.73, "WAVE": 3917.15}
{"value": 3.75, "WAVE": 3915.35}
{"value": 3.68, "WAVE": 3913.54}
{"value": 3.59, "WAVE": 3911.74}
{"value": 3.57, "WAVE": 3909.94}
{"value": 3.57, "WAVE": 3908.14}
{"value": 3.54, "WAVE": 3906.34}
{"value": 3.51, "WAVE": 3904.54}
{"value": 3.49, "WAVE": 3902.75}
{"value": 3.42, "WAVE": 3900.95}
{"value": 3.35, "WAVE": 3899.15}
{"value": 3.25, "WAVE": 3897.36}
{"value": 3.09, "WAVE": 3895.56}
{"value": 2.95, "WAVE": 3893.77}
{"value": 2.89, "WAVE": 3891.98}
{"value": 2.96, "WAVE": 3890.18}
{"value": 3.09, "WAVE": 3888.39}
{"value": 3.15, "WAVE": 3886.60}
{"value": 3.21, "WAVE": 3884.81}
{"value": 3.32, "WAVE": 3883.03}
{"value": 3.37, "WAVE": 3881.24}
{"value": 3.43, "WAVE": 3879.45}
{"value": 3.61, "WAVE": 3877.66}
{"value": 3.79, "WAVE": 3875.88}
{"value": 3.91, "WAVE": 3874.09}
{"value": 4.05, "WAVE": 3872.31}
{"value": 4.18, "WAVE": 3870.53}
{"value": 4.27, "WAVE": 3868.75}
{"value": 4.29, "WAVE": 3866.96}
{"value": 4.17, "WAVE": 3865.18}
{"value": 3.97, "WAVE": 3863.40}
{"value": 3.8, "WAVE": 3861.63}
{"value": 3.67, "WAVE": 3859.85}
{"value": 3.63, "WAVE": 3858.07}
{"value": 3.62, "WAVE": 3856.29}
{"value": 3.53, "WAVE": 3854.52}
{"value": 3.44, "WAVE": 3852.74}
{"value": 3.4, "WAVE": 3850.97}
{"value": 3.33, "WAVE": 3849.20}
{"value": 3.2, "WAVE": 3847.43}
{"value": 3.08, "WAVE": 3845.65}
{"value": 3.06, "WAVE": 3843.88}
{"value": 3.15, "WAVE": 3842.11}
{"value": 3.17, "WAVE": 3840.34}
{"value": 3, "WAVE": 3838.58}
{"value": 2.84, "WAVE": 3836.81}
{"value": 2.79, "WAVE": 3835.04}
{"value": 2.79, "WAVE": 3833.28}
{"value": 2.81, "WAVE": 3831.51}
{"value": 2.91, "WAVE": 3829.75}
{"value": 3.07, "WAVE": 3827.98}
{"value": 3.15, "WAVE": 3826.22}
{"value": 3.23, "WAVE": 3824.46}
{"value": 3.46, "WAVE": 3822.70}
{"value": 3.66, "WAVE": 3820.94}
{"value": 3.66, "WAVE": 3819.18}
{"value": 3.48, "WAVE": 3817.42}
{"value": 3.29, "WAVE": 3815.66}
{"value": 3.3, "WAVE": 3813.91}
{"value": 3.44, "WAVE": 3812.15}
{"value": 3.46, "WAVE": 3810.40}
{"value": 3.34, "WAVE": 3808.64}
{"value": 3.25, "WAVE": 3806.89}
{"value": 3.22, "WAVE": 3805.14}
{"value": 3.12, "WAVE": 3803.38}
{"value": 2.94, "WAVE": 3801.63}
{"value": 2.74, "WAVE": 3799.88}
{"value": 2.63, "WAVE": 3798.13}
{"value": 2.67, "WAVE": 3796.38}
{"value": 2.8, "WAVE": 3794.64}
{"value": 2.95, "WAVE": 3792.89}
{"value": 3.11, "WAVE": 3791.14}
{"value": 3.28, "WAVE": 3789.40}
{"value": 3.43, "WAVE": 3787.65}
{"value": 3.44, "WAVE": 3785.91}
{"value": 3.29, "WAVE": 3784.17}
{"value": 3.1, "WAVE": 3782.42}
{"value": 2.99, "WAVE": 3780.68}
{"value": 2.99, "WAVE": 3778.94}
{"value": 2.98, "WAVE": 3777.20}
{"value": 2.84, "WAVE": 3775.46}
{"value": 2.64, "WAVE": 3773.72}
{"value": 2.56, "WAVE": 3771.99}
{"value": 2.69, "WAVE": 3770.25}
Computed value 1.1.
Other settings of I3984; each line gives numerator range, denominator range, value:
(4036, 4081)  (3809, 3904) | 1.18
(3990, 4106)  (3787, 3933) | 1.16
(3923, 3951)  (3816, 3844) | 1.18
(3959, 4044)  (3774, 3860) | 1.21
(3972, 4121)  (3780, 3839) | 1.25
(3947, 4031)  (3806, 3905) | 1.10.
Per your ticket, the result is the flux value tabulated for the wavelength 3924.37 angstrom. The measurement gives 3.63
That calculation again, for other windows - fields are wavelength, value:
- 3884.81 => 3.21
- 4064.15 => 3.63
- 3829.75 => 2.91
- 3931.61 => 3.2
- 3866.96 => 4.29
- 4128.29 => 3.35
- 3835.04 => 2.79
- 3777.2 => 2.98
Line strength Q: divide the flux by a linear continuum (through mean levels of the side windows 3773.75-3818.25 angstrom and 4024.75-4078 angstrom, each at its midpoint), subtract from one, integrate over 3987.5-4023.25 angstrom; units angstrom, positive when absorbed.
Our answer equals -1.90 angstrom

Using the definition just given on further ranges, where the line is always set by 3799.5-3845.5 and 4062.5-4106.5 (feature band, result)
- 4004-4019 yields -2.4 angstrom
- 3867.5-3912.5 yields -3.6 angstrom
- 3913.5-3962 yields -4.2 angstrom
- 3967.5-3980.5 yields 1.4 angstrom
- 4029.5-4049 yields -2.7 angstrom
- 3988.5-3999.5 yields -1.0 angstrom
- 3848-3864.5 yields -2.1 angstrom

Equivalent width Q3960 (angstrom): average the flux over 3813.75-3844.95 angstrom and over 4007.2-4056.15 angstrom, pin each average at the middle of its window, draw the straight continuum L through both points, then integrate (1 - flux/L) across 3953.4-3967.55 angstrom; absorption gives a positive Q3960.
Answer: 1.4 angstrom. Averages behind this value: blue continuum 3.15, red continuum 3.76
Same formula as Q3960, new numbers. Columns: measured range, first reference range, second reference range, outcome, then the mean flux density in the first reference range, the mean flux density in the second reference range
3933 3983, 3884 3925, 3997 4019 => 4.33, 3.41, 3.75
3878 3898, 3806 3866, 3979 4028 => 1.52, 3.33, 3.65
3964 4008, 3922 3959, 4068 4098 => 2.18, 3.52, 3.39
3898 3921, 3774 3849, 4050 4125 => -2.71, 3.12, 3.34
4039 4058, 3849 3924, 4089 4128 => -2.46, 3.56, 3.17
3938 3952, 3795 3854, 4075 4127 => -1.90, 3.15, 3.24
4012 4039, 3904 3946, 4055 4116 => -2.66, 3.53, 3.32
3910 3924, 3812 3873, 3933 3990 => -1.35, 3.42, 3.29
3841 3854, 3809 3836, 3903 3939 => 0.25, 3.23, 3.53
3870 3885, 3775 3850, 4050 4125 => -2.28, 3.13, 3.34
